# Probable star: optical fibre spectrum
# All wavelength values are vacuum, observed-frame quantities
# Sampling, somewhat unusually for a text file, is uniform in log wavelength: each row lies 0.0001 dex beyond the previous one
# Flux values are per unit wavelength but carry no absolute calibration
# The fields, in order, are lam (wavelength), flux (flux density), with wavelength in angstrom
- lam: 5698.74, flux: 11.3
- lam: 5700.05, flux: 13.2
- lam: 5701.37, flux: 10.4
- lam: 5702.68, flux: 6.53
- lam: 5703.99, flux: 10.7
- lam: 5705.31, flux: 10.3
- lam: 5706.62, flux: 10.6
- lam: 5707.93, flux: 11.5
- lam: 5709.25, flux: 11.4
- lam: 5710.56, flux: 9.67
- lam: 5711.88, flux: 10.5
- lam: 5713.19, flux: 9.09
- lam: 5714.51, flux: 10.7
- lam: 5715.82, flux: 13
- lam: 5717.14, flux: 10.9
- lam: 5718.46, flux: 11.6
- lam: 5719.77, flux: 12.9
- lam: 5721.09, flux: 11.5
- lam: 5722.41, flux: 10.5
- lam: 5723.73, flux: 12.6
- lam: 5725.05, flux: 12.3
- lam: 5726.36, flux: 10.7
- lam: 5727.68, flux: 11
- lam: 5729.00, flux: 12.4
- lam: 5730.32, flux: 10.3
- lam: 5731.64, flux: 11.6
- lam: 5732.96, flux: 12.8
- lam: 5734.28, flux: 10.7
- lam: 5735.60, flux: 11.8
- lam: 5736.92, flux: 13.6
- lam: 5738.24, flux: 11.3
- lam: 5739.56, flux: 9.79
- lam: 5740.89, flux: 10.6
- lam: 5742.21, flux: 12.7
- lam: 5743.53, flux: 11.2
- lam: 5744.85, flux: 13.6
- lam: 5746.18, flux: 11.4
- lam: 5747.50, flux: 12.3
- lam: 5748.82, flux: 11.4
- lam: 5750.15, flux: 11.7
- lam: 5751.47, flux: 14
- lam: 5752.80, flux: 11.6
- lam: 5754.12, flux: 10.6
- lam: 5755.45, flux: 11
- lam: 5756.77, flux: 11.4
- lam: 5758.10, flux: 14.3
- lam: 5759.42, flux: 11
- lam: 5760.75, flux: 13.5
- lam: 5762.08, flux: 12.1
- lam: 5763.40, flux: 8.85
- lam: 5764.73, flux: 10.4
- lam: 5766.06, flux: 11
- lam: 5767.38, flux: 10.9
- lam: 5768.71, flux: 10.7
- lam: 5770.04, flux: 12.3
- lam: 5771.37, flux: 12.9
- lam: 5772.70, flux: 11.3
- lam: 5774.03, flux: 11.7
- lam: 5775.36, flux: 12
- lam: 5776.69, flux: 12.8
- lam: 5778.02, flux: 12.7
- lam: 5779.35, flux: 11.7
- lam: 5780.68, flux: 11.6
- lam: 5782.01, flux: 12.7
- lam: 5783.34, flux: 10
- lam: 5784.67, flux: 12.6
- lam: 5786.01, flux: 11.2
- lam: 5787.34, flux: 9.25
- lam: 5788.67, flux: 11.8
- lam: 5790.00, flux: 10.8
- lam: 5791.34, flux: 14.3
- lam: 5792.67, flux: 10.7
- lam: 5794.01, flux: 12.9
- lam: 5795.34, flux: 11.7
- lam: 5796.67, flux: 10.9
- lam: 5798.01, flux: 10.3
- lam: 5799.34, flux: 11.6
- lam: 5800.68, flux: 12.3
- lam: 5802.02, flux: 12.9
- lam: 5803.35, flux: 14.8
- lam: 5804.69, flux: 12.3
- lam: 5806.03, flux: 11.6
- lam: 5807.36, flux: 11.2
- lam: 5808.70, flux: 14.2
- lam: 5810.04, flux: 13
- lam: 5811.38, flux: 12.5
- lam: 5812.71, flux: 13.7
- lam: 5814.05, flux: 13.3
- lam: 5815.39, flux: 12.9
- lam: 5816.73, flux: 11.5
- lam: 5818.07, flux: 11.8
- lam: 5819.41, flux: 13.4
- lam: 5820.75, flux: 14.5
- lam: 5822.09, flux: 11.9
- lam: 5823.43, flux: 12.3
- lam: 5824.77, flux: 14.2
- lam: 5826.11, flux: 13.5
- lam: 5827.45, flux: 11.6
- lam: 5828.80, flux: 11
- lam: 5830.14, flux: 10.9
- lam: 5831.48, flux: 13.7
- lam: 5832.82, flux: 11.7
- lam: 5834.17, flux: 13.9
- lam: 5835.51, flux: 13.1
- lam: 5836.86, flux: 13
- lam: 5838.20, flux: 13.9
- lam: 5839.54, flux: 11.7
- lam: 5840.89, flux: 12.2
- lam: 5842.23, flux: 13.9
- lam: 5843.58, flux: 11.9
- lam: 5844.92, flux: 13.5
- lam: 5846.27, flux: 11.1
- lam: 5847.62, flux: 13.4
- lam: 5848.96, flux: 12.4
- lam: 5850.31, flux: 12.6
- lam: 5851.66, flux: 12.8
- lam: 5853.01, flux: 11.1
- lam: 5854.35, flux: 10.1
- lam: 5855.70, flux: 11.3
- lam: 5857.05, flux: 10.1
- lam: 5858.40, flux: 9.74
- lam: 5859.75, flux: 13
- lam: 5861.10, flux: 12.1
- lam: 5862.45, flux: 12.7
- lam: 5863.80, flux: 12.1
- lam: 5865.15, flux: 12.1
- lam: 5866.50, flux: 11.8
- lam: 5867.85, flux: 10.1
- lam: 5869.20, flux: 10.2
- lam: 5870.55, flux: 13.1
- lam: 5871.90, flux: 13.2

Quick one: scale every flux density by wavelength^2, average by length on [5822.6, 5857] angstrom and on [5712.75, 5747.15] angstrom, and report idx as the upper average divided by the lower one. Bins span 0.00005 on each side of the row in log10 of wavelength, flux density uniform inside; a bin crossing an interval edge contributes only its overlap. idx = 1.11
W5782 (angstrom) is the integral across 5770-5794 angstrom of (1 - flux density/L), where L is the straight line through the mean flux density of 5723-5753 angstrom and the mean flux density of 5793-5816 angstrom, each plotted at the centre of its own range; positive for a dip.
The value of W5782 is 0.8 angstrom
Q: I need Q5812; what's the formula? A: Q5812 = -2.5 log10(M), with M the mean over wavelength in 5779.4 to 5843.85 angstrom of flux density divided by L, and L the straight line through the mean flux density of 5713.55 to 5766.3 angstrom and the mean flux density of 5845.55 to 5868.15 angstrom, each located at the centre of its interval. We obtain -0.06 mag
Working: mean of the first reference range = 11.7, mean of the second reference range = 11.7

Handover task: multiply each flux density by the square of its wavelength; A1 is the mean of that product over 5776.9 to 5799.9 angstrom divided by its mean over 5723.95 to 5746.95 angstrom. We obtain 1.0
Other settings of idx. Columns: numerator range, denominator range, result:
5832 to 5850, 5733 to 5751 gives 1.12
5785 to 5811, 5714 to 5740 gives 1.06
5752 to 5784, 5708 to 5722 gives 1.07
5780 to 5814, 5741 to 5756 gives 1.03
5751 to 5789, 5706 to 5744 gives 1.04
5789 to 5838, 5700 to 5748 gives 1.15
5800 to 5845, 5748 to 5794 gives 1.11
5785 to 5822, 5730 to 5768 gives 1.07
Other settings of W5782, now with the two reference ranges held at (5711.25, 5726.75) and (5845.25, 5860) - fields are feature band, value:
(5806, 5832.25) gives -2.5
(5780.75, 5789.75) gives 0.2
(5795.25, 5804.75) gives -0.5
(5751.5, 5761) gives -0.5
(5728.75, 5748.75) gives -0.5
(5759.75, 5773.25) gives 0.1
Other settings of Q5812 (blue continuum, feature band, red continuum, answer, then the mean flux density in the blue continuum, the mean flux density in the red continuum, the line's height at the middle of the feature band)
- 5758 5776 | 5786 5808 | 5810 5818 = 0.044 mag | 11.6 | 12.7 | 12.3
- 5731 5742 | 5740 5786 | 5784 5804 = -0.005 mag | 11.6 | 11.9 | 11.7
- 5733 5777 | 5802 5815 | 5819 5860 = -0.072 mag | 11.7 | 12.4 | 12.1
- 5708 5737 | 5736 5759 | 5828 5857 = -0.030 mag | 11.4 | 12.3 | 11.6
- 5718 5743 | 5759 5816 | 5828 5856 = 0.006 mag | 11.6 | 12.4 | 12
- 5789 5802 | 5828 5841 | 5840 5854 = -0.021 mag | 11.8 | 12.4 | 12.3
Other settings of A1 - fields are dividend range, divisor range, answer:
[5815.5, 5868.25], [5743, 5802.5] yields 1.07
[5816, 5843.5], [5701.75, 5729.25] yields 1.20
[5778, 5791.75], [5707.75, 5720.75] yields 1.07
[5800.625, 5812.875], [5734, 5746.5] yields 1.12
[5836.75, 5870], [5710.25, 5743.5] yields 1.09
